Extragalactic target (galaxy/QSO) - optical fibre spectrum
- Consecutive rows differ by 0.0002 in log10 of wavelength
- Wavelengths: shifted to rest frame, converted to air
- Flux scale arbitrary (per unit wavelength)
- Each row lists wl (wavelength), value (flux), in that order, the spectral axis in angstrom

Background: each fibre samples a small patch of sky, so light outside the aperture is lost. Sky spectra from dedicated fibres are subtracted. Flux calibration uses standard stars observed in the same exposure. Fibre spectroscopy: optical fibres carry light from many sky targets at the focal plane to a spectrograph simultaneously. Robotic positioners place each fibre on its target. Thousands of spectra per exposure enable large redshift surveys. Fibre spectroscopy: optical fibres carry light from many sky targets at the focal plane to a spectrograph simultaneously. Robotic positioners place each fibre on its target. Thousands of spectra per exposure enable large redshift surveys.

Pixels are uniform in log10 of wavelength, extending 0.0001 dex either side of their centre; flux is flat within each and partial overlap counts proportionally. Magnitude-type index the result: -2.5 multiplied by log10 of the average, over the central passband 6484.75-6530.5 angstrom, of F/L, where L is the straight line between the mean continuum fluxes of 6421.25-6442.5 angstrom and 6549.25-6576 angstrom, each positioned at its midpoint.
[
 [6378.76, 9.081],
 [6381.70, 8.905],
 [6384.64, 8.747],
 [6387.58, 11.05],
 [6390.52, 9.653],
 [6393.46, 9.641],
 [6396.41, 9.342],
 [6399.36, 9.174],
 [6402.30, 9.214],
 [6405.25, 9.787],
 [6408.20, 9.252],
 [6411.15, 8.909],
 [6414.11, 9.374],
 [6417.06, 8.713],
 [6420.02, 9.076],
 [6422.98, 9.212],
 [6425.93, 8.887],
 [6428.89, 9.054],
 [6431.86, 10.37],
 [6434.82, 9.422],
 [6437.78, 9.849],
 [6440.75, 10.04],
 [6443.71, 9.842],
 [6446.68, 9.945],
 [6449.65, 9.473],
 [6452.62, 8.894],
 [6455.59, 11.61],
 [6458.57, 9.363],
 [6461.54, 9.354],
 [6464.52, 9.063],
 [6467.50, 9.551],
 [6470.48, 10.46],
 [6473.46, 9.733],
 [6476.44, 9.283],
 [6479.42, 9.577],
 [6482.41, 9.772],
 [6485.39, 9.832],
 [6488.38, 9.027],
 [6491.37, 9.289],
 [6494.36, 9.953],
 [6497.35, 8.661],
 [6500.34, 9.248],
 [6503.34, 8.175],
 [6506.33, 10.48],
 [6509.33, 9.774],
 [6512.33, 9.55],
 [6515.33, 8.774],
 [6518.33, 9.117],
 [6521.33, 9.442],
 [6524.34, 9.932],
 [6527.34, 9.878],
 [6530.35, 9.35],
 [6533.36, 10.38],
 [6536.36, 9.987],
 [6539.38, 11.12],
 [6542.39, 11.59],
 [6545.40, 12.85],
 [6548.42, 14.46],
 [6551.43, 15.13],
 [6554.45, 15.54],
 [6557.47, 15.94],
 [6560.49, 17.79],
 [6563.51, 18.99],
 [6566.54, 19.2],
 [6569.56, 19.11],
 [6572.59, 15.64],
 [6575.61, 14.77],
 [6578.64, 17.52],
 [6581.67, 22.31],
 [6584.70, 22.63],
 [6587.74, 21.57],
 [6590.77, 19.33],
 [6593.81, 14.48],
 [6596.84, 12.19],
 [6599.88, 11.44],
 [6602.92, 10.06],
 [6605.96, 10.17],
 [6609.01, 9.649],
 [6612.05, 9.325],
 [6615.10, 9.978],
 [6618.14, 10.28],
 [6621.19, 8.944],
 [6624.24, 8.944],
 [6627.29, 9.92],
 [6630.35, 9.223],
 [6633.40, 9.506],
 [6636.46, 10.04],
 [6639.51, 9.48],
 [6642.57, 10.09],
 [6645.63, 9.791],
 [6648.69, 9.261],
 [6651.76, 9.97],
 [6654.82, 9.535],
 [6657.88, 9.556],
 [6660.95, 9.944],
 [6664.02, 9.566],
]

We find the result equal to 0.42 mag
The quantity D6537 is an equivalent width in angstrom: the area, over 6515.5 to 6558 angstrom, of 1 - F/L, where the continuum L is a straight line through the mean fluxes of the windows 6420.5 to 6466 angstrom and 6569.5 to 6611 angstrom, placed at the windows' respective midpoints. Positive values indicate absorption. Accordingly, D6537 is 6.0 angstrom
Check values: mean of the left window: 9.61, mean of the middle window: 11.6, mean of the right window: 15.6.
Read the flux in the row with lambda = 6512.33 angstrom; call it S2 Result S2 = 9.55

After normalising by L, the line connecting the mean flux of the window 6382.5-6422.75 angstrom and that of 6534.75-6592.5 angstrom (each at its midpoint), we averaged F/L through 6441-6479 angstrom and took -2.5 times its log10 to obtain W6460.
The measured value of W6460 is 0.22 mag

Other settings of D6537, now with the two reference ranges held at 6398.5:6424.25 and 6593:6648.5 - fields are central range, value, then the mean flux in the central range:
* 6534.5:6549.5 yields -3.3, 11.9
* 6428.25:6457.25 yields -1.7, 9.87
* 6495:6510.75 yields 0.5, 9.3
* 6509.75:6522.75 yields 0.5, 9.27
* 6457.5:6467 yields 0.1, 9.28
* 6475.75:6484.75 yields -0.1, 9.6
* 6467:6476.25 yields -0.4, 9.87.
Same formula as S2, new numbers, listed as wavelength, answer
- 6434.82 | 9.422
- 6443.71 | 9.842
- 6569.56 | 19.11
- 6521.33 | 9.442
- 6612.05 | 9.325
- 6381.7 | 8.905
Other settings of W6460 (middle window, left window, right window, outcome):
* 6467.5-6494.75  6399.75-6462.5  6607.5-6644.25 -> -0.01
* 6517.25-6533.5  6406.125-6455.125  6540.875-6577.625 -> 0.42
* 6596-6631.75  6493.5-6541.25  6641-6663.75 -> -0.03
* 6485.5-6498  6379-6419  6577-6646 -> 0.15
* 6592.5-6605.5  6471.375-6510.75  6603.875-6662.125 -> -0.23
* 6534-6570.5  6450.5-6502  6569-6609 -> -0.08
